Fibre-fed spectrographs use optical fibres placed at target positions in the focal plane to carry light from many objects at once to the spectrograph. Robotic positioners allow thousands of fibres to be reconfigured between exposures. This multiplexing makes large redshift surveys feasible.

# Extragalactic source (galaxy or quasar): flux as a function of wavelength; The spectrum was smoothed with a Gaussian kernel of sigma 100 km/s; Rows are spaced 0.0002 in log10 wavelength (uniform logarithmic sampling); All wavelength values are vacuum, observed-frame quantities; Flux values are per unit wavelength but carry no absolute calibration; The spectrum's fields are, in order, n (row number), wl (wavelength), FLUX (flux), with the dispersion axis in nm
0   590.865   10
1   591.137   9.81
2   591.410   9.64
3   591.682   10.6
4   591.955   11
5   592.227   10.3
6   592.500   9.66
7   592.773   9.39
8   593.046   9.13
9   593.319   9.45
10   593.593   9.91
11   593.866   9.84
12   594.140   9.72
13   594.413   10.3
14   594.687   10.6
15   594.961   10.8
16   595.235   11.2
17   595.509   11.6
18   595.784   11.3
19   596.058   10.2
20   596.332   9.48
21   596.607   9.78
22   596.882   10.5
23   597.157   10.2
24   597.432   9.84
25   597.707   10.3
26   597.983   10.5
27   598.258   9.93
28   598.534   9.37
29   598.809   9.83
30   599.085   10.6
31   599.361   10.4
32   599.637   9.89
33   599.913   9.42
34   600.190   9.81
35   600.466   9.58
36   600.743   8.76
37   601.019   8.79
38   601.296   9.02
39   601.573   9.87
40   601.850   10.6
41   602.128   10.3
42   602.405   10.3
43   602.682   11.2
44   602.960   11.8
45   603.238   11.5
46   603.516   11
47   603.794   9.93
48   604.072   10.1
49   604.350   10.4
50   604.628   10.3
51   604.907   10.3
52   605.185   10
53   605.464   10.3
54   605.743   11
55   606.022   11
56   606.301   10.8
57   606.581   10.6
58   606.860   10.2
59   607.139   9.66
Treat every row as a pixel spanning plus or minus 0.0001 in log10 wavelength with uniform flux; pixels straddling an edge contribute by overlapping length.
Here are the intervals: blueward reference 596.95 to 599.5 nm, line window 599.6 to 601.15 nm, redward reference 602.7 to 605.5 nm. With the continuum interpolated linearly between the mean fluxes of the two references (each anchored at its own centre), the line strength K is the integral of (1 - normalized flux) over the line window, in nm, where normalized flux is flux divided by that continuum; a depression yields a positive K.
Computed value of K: 0.143 nm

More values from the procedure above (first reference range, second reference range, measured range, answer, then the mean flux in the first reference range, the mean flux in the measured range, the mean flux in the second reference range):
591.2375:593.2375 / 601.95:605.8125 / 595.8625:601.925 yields 0.27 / 9.94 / 9.86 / 10.6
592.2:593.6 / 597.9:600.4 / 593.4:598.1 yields -0.29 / 9.56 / 10.3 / 9.95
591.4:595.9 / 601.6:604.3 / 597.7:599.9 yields 0.10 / 10.3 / 10.1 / 10.7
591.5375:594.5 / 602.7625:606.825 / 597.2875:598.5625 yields 0.02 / 9.93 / 10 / 10.6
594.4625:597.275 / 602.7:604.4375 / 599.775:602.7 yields 0.28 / 10.6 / 9.73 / 10.8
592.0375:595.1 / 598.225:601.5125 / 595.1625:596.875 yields -0.13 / 9.94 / 10.6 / 9.61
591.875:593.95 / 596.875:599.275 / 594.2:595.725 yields -0.14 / 9.8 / 10.9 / 10.1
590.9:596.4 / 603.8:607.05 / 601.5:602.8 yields -0.01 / 10.2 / 10.5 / 10.4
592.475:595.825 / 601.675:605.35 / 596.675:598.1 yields 0.01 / 10.2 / 10.2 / 10.6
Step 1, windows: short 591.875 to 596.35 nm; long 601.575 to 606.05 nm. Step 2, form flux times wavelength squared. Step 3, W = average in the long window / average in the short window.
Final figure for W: 1.07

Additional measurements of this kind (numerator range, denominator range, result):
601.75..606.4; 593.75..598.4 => 1.05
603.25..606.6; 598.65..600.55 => 1.08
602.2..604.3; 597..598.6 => 1.09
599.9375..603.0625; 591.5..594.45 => 1.03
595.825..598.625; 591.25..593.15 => 1.03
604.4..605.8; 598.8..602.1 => 1.08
